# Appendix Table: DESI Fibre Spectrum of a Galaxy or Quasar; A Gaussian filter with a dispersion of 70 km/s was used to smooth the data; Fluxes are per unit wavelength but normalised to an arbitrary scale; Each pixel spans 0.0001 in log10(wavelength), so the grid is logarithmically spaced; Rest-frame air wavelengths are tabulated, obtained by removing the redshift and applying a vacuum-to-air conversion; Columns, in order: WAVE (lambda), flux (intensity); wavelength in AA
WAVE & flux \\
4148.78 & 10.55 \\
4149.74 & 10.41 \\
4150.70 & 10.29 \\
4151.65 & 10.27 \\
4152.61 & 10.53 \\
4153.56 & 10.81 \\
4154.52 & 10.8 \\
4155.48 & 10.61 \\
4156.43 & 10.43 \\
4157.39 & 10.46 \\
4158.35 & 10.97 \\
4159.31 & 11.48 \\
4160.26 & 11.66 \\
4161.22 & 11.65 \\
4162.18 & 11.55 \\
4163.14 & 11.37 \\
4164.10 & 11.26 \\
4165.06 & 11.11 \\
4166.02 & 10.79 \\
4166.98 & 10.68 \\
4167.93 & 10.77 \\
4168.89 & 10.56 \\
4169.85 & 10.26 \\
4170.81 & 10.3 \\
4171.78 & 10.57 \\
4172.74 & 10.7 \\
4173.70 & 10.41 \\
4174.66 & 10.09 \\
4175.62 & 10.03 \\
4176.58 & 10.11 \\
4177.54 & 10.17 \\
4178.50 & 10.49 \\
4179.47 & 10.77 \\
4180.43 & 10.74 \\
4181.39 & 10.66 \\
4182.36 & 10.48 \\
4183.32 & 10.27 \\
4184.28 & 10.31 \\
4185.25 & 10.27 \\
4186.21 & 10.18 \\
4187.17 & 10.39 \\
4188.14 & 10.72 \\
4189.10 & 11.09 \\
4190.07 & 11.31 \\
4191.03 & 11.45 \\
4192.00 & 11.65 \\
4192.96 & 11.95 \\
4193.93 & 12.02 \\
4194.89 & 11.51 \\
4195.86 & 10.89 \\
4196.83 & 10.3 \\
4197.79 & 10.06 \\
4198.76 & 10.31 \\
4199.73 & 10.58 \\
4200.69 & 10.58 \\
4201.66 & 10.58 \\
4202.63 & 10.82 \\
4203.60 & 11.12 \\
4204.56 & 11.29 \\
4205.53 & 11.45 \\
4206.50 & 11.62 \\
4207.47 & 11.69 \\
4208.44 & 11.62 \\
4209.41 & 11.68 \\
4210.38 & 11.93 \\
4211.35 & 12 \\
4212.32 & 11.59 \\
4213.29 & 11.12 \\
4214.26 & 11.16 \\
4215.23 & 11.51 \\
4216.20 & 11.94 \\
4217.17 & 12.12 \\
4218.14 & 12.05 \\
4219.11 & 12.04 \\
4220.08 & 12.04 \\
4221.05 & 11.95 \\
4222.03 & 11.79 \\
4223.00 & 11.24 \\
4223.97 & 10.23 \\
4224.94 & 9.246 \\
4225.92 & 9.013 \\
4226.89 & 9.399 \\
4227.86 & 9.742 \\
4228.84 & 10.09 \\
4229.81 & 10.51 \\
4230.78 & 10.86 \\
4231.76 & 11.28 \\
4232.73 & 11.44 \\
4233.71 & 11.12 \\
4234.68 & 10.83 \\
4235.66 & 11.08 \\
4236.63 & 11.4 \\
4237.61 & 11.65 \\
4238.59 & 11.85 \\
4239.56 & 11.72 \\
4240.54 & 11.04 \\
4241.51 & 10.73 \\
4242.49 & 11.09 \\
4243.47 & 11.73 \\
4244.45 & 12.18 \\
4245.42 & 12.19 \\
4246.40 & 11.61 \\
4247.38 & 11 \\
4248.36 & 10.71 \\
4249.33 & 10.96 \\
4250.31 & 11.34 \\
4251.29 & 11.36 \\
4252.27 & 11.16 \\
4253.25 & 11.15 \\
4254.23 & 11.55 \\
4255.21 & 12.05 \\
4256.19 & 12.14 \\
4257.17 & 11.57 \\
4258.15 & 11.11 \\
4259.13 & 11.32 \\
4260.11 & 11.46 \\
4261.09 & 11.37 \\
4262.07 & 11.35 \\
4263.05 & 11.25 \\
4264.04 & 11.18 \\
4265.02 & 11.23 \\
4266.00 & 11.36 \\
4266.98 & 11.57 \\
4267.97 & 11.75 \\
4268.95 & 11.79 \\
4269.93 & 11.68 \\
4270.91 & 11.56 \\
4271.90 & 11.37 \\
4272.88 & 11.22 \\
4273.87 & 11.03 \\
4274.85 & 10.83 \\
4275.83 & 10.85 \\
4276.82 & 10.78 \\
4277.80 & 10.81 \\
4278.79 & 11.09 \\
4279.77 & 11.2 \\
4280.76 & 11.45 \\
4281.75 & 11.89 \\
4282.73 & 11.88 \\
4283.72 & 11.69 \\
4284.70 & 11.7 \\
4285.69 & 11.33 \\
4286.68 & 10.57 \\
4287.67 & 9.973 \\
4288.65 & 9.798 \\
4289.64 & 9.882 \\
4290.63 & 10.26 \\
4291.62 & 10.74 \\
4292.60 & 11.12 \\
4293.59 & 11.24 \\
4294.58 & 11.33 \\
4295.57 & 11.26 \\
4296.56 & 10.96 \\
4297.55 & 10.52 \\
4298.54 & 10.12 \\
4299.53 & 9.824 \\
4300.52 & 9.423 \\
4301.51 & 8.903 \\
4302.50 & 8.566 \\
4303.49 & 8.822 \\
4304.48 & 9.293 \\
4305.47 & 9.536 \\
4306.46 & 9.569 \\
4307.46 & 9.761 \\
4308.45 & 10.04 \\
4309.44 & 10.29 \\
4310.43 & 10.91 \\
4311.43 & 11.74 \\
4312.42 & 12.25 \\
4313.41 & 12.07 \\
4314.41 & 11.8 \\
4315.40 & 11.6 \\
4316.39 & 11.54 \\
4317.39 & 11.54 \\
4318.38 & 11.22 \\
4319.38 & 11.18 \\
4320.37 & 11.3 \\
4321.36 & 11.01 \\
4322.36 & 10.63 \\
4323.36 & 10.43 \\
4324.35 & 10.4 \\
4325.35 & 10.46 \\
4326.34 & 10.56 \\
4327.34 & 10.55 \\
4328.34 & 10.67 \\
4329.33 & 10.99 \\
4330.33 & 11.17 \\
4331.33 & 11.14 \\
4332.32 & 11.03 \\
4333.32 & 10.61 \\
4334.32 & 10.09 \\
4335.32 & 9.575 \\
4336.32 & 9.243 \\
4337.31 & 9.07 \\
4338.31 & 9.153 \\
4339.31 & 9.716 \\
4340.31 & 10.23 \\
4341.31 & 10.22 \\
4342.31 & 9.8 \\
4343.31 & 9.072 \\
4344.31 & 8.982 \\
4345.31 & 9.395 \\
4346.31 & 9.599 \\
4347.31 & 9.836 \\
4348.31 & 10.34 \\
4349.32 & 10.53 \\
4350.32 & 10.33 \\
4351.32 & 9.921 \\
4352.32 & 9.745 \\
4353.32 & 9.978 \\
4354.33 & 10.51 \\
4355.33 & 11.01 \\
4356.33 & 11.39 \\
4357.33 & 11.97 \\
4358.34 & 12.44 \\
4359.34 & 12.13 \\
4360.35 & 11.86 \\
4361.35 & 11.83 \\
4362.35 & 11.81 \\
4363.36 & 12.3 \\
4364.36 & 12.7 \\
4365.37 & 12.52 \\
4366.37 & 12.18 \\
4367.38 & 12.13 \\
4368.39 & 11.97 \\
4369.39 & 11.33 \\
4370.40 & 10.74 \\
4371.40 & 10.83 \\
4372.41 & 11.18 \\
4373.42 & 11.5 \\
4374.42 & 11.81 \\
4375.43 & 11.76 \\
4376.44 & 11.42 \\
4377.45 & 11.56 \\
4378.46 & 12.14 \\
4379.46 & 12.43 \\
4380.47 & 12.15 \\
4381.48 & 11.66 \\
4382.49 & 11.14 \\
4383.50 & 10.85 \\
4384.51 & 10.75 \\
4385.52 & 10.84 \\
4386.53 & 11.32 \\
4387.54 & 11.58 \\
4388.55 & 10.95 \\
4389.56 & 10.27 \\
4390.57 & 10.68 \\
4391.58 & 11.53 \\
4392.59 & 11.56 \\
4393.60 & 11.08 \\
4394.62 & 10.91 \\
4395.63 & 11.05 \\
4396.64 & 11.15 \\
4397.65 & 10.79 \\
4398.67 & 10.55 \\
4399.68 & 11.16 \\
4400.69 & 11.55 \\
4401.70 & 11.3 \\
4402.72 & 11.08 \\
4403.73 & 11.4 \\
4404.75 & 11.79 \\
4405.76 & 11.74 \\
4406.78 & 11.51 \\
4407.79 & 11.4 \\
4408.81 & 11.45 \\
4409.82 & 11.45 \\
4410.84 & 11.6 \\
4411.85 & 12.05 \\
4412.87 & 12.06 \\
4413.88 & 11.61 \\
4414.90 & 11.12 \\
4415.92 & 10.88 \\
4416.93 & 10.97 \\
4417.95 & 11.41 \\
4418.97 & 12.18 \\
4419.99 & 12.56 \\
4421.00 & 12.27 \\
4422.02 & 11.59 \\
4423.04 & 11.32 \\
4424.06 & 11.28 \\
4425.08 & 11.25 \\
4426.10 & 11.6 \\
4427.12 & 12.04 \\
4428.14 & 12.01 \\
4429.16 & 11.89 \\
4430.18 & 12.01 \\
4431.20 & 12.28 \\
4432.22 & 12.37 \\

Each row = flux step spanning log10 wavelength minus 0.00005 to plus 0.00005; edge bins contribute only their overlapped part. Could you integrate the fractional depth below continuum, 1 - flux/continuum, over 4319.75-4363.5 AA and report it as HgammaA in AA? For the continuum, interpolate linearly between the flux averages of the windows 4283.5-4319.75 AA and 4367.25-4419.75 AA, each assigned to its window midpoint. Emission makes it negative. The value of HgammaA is 1.7 AA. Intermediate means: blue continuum 10.6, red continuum 11.4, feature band 10.5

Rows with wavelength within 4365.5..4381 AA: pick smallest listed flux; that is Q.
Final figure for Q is 10.74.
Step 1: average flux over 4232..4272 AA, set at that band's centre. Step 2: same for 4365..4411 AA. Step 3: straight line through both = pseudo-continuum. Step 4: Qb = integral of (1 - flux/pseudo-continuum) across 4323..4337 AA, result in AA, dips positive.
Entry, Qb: 1.1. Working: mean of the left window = 11.4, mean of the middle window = 10.5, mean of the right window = 11.4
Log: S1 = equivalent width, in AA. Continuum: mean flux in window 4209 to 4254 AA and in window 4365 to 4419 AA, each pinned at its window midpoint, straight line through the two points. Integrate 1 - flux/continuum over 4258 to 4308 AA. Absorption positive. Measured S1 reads 2.1 AA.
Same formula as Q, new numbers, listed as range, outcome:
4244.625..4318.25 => 8.566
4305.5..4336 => 9.569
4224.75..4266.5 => 9.013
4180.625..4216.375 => 10.06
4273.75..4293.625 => 9.798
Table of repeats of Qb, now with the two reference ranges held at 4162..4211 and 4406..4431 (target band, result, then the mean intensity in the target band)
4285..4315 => 2.2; 10.4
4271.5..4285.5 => -0.1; 11.3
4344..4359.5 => 1.3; 10.5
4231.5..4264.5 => -0.9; 11.4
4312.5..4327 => 0.2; 11.2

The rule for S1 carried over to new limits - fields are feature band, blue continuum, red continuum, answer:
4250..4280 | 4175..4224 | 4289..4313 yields -2.2 AA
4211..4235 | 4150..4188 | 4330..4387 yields -0.7 AA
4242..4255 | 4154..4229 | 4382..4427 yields -0.4 AA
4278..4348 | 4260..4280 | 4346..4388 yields 5.0 AA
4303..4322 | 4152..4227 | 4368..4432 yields 0.7 AA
